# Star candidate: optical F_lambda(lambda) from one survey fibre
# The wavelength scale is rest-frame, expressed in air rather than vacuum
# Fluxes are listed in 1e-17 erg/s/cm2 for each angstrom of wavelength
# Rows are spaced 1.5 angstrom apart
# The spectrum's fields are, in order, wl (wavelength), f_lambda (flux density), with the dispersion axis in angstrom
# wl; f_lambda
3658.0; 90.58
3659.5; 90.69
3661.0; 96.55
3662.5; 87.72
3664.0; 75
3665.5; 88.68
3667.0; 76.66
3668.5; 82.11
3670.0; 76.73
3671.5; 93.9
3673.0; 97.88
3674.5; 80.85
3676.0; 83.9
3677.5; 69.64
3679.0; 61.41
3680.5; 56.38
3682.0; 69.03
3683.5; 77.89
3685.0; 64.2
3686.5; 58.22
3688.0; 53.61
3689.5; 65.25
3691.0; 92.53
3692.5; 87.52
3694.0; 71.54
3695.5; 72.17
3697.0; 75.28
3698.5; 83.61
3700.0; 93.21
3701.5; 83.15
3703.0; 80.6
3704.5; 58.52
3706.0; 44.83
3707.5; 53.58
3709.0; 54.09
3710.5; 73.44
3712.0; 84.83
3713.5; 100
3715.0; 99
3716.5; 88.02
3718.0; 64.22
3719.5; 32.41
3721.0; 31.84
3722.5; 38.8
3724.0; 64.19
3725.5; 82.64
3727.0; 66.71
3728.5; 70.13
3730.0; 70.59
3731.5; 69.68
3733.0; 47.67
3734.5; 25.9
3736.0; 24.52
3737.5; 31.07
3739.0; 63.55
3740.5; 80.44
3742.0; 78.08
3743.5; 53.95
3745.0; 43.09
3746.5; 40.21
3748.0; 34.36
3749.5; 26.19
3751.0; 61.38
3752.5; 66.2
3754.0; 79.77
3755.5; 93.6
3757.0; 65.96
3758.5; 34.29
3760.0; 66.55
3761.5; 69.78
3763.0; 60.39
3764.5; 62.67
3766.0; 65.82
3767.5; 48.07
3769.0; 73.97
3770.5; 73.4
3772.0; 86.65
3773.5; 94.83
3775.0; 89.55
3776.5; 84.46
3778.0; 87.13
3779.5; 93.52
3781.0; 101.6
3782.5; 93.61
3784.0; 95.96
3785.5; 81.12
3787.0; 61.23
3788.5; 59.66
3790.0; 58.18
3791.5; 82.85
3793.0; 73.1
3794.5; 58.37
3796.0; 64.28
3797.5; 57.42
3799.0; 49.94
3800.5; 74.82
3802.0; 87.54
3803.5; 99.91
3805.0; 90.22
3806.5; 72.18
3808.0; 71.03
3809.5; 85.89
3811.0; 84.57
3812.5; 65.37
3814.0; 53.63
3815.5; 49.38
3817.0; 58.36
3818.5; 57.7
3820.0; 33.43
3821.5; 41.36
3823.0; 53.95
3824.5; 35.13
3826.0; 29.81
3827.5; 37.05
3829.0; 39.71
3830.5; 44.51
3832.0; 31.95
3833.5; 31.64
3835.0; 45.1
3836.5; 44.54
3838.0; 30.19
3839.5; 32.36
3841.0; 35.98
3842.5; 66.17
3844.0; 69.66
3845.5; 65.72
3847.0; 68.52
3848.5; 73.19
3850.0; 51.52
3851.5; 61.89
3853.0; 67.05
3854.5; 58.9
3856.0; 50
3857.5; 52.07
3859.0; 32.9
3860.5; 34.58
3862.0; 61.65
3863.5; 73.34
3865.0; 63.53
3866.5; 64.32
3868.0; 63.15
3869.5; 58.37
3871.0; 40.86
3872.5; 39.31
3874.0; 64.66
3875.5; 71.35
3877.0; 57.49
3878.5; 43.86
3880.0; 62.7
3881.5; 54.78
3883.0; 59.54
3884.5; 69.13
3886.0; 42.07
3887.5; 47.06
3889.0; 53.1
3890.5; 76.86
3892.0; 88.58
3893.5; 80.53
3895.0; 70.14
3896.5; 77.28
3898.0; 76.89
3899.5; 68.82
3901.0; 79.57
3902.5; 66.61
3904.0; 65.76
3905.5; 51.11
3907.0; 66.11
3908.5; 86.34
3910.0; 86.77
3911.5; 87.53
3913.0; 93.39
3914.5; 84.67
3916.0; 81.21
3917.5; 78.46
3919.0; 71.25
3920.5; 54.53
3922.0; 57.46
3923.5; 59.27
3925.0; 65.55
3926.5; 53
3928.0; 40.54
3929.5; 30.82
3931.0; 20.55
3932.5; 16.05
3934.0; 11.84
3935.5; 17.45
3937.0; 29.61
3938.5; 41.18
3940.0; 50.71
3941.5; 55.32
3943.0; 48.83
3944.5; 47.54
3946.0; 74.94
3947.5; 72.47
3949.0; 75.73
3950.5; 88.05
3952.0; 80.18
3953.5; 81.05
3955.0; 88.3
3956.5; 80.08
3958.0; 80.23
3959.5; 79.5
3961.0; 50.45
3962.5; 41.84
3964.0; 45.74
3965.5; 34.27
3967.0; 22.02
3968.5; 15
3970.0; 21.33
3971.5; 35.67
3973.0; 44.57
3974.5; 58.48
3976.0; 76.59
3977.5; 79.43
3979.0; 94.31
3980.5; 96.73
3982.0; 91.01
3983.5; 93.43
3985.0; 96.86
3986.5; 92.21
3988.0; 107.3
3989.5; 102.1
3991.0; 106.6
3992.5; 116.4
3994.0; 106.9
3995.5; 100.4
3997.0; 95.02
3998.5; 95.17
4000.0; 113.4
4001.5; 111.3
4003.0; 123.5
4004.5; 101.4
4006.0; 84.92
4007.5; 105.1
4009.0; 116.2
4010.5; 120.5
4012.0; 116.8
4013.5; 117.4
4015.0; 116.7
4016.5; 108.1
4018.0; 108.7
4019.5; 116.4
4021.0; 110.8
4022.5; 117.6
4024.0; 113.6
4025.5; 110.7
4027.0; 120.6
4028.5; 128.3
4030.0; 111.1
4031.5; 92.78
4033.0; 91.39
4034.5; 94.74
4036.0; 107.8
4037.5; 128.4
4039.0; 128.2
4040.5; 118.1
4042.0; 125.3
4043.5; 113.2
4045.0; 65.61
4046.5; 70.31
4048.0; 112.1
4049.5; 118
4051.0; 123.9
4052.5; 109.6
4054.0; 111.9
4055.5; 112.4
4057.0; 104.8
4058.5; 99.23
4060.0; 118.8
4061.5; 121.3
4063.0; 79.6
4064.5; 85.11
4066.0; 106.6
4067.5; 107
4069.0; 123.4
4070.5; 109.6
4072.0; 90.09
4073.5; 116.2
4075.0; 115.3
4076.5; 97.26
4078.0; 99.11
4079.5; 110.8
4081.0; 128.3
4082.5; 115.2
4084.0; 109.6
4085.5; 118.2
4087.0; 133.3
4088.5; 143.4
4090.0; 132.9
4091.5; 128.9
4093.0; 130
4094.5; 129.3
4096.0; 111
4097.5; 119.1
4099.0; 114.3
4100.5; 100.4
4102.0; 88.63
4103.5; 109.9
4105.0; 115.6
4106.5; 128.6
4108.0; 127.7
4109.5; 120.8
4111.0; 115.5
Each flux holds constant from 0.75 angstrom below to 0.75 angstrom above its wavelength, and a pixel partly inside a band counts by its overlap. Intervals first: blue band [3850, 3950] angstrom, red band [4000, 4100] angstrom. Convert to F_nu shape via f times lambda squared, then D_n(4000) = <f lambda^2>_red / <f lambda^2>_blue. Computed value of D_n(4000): 2.0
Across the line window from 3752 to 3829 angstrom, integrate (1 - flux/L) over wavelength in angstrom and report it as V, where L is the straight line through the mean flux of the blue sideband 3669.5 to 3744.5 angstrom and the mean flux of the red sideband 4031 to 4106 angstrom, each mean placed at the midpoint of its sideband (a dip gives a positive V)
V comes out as 8.8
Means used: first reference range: 67.9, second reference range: 111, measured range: 68.7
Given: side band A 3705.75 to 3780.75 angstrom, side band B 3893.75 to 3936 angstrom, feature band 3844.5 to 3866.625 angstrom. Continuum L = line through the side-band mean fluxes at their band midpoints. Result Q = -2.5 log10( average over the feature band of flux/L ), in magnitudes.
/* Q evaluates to 0.07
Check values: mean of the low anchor 64.3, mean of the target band 58.6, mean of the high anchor 61.9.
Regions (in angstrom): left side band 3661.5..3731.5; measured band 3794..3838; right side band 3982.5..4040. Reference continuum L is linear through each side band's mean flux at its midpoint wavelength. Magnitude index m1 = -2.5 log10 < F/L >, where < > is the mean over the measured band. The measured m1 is 0.46 mag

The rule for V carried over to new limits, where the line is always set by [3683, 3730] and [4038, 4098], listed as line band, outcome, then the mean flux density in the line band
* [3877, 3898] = 6.3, 63.8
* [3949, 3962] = 2.8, 77.6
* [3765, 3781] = -0.6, 80.5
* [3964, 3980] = 8.3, 48.8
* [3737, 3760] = 5.3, 57.4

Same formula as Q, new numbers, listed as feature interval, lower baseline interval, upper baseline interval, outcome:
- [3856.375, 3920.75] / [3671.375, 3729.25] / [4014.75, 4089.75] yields 0.38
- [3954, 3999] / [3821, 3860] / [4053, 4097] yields 0.16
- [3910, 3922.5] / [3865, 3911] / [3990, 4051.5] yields -0.05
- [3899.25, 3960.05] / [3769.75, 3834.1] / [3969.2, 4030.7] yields 0.37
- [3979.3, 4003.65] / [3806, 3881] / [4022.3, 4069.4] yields -0.10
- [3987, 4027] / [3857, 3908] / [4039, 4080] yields -0.18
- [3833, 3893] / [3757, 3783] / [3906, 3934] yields 0.19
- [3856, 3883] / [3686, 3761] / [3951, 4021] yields 0.35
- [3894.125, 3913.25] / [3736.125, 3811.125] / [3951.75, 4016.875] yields 0.06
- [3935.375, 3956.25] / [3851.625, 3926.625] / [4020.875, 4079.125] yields 0.27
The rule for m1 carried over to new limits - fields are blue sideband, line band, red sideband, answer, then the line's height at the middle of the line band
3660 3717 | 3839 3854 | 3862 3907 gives 0.11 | 65.8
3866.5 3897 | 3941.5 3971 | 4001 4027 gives 0.44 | 89.7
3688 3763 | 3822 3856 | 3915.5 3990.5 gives 0.26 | 62.3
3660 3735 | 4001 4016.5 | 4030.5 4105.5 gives -0.07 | 104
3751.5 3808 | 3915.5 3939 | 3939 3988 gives 0.44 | 67.6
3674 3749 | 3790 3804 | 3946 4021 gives 0.01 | 71.5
